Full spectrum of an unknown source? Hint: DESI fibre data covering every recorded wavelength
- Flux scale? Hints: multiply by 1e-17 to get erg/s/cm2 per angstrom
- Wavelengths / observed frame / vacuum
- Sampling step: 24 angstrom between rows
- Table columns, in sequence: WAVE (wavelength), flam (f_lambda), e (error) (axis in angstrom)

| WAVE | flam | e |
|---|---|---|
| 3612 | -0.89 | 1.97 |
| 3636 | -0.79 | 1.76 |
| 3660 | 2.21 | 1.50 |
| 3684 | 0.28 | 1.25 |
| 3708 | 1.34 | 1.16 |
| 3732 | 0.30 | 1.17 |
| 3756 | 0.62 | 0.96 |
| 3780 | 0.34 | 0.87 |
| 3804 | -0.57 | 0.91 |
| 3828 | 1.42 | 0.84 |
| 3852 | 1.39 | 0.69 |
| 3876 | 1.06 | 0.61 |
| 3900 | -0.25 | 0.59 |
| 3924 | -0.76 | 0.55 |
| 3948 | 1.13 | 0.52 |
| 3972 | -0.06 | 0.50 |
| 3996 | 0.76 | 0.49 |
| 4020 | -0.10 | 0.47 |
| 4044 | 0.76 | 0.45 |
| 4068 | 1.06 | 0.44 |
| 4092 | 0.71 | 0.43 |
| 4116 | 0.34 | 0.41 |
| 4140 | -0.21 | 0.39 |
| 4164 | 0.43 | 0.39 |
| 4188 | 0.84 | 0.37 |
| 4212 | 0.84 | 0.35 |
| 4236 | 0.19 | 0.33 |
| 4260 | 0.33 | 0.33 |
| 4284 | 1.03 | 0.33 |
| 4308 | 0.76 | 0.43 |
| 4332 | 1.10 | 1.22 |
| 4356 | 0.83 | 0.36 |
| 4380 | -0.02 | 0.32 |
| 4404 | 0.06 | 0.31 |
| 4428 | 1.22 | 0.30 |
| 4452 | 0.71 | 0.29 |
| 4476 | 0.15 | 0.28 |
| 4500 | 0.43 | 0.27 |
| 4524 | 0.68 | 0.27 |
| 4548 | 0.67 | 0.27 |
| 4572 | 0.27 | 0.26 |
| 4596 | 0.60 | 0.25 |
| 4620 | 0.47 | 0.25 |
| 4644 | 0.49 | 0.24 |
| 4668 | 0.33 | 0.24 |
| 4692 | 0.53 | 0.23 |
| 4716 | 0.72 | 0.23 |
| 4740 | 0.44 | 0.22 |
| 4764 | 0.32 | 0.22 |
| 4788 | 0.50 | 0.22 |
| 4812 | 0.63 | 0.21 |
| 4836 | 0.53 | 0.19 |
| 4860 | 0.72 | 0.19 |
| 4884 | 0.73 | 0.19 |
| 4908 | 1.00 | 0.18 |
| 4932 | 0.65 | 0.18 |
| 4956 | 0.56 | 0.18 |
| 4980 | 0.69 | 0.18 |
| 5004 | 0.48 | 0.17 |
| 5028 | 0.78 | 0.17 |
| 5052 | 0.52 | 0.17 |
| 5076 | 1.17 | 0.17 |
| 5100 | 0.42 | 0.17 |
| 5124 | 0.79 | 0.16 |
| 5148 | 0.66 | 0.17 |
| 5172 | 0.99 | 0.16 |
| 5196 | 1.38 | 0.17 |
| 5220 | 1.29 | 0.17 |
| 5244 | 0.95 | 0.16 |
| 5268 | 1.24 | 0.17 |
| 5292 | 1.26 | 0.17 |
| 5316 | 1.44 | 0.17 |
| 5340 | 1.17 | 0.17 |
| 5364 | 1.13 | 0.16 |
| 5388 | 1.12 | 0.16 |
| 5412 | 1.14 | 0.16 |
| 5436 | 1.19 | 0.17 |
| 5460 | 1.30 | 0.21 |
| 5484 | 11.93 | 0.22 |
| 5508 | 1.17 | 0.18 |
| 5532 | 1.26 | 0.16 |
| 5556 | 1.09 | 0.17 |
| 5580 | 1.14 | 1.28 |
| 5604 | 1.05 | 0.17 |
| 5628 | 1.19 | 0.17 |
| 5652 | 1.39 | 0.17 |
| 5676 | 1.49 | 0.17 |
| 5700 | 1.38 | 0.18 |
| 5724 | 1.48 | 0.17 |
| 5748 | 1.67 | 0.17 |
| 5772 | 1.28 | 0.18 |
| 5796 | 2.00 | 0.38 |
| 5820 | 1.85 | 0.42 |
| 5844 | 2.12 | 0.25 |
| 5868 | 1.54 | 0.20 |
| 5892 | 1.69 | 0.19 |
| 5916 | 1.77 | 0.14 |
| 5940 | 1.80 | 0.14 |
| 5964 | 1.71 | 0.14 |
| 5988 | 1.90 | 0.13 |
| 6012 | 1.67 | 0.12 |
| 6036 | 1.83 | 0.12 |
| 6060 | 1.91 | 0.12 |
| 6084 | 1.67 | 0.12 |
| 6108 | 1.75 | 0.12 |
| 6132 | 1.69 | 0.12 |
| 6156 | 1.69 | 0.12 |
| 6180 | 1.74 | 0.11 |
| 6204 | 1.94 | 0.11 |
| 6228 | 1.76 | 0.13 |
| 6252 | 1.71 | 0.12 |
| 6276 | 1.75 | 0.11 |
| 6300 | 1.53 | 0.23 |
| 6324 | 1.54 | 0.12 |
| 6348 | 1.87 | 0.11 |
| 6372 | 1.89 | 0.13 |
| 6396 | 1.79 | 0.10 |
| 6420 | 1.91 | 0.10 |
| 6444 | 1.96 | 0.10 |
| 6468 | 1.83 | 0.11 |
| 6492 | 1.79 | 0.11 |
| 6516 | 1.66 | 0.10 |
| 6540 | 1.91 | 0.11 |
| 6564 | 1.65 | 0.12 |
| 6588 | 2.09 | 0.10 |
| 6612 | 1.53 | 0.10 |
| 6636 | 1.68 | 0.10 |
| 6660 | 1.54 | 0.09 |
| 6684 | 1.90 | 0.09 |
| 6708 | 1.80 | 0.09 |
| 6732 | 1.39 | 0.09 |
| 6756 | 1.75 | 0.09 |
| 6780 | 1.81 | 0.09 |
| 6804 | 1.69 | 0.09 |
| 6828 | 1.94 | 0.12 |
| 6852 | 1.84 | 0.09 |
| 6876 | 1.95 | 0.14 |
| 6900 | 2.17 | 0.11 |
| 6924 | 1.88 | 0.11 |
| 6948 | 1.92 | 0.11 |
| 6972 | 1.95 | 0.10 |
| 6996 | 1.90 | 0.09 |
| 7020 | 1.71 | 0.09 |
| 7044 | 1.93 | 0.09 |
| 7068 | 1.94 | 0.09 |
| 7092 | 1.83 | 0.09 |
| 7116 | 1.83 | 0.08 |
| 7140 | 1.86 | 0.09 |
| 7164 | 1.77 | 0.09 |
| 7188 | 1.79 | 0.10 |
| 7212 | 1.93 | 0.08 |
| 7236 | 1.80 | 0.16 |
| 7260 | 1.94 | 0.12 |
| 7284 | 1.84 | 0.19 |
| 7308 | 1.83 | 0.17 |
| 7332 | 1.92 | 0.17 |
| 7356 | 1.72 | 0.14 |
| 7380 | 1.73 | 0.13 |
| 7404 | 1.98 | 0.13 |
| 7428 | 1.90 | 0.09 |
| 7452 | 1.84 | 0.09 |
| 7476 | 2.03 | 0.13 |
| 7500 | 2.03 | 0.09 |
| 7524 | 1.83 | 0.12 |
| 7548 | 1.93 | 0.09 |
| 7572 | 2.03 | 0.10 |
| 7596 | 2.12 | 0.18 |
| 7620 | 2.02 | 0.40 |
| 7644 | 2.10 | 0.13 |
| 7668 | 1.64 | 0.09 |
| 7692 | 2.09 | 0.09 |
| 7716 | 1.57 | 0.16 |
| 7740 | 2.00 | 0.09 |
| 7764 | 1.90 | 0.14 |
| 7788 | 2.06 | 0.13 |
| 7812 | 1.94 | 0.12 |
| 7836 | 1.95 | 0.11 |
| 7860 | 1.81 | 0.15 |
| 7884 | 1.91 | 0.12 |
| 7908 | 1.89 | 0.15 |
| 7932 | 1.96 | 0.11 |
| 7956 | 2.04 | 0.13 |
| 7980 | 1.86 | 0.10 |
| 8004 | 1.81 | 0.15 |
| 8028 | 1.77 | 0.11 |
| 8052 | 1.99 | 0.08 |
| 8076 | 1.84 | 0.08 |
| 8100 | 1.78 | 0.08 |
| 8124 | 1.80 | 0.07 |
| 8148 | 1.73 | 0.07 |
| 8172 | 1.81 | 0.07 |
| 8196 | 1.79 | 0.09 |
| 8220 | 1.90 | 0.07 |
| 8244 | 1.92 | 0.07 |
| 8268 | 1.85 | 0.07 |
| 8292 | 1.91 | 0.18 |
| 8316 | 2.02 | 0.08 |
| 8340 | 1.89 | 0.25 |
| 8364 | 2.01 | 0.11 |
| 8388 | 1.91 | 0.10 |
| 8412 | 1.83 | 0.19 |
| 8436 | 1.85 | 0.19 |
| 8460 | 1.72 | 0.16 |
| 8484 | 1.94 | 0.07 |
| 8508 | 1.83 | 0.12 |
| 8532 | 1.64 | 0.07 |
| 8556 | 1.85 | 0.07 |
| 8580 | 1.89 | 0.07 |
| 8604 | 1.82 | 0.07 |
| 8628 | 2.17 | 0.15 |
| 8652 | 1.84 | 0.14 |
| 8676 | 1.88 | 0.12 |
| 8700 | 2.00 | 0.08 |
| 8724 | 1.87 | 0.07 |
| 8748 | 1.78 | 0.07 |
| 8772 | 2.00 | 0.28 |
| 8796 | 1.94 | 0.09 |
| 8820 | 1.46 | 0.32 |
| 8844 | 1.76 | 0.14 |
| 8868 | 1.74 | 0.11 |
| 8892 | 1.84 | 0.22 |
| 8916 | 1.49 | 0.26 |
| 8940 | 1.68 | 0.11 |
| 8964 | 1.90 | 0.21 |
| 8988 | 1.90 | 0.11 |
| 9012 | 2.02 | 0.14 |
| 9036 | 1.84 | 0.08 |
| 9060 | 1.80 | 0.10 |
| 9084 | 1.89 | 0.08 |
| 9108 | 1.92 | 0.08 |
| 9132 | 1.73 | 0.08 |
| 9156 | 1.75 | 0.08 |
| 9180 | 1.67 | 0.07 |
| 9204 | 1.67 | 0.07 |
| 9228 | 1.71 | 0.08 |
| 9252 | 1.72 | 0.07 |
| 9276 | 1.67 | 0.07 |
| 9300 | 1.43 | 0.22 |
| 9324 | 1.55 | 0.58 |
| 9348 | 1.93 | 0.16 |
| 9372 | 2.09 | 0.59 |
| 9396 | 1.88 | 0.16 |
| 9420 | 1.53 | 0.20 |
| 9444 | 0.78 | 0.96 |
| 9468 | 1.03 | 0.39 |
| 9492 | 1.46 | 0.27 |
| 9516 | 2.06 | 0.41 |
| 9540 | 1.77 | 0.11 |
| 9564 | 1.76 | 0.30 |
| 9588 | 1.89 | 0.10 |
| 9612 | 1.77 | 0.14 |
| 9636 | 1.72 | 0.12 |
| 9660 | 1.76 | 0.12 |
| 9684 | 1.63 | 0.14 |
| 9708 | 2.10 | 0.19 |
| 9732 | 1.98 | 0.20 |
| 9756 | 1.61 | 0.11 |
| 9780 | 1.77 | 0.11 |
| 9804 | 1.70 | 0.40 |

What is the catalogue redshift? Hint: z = 0.300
